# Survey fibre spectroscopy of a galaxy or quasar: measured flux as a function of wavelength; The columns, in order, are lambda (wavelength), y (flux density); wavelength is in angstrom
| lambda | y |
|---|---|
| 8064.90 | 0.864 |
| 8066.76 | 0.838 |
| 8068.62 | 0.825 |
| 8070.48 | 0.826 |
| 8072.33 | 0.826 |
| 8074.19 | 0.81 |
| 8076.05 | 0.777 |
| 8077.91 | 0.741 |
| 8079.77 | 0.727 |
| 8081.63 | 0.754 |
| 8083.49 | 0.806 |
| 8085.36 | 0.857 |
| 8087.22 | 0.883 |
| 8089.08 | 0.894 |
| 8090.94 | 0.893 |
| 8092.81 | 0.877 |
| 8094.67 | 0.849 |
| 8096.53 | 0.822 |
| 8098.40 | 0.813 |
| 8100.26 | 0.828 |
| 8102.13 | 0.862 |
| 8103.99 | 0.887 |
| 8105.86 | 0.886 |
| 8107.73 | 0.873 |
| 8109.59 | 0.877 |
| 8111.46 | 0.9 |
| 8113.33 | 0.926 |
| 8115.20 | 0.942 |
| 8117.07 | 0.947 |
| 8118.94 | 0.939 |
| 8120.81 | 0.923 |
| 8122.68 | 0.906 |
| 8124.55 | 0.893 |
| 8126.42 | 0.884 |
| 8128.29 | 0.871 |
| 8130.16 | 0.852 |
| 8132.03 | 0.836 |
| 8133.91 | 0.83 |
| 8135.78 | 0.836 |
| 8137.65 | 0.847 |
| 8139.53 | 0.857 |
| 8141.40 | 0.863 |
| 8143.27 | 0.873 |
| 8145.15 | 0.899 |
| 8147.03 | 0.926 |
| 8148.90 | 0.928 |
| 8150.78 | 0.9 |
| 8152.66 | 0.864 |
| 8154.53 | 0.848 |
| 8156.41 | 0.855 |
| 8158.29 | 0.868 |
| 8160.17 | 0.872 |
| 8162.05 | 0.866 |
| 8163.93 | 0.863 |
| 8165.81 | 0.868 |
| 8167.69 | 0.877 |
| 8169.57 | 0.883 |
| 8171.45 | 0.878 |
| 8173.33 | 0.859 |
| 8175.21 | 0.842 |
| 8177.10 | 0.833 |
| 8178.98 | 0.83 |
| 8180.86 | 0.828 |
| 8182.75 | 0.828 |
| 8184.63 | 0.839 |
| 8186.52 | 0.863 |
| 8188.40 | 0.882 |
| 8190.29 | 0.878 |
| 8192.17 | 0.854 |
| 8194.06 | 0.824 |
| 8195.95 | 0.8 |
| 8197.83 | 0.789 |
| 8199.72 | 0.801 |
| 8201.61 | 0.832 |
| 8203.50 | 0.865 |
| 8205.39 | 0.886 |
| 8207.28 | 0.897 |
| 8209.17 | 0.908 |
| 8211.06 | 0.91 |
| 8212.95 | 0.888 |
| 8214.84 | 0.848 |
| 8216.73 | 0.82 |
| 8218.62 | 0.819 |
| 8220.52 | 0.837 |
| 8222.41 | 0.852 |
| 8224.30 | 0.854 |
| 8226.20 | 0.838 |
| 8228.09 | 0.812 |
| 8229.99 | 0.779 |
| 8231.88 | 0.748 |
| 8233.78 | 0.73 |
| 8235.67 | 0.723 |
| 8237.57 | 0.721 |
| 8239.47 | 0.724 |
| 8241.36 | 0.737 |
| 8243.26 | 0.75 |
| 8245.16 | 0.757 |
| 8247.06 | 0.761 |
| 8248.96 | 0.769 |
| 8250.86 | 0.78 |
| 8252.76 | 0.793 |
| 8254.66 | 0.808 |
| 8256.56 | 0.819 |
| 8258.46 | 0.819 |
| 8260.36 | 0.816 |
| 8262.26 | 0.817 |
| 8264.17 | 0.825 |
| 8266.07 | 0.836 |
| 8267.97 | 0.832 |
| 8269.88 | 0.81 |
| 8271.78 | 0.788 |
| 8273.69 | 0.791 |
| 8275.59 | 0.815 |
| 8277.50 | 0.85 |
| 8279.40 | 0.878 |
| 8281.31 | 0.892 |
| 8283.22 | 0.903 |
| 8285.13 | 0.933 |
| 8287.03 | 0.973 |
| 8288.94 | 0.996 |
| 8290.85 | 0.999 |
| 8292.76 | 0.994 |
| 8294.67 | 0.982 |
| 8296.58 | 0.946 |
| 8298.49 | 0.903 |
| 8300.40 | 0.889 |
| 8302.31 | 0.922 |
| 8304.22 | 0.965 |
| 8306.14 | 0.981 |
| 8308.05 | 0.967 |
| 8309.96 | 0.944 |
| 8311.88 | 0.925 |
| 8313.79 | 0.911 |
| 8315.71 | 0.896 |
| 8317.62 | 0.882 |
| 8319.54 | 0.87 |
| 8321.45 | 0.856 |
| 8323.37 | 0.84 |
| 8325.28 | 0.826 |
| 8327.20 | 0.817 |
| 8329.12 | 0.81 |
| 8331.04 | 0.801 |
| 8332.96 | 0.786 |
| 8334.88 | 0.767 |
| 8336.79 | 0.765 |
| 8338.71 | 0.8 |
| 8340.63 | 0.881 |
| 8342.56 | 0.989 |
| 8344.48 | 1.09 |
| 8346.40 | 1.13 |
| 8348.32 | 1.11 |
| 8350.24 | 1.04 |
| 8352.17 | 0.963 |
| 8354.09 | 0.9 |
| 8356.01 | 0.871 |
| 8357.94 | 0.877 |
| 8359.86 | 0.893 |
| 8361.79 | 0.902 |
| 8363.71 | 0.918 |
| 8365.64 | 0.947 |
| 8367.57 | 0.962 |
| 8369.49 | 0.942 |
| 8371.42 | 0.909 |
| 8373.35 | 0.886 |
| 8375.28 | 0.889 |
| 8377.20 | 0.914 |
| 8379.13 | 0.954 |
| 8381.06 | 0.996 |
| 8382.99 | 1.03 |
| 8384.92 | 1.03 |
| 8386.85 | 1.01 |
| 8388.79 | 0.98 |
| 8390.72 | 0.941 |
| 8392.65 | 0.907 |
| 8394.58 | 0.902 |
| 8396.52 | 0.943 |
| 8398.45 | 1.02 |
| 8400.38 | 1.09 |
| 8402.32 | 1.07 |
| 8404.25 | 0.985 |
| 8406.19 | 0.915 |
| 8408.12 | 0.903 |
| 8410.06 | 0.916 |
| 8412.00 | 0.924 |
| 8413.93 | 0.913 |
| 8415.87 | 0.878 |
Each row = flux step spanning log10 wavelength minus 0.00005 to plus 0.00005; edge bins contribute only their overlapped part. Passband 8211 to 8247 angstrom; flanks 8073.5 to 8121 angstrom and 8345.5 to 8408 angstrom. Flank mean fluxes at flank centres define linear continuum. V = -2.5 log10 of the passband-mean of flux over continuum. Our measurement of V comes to 0.14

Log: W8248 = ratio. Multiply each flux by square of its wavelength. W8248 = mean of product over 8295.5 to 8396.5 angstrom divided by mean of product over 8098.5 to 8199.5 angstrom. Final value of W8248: 1.1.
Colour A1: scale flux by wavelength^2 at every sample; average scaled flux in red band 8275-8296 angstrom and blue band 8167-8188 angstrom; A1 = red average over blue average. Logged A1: 1.12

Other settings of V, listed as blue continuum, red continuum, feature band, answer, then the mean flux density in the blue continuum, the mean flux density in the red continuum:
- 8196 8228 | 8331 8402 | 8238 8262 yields 0.125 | 0.85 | 0.942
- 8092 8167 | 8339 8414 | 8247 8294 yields 0.085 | 0.876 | 0.959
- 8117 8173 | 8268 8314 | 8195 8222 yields 0.053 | 0.877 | 0.913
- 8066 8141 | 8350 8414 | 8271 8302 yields 0.008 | 0.856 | 0.948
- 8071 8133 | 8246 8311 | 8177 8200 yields 0.041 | 0.859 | 0.876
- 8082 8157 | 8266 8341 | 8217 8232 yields 0.073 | 0.875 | 0.881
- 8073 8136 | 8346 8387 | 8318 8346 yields 0.104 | 0.859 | 0.955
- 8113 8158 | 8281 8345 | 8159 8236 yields 0.060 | 0.884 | 0.902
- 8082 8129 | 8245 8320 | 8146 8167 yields 0.002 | 0.88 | 0.877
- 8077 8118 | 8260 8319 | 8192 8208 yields 0.054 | 0.857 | 0.899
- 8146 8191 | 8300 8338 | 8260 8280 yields 0.059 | 0.866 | 0.87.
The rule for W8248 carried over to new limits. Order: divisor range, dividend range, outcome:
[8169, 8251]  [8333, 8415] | 1.20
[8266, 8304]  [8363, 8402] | 1.09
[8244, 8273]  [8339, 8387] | 1.23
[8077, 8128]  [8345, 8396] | 1.18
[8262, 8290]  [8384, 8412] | 1.16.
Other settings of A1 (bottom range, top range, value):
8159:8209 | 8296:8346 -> 1.08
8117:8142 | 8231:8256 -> 0.89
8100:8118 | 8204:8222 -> 0.99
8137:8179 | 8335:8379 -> 1.12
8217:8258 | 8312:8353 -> 1.17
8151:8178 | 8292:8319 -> 1.12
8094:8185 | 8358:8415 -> 1.16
